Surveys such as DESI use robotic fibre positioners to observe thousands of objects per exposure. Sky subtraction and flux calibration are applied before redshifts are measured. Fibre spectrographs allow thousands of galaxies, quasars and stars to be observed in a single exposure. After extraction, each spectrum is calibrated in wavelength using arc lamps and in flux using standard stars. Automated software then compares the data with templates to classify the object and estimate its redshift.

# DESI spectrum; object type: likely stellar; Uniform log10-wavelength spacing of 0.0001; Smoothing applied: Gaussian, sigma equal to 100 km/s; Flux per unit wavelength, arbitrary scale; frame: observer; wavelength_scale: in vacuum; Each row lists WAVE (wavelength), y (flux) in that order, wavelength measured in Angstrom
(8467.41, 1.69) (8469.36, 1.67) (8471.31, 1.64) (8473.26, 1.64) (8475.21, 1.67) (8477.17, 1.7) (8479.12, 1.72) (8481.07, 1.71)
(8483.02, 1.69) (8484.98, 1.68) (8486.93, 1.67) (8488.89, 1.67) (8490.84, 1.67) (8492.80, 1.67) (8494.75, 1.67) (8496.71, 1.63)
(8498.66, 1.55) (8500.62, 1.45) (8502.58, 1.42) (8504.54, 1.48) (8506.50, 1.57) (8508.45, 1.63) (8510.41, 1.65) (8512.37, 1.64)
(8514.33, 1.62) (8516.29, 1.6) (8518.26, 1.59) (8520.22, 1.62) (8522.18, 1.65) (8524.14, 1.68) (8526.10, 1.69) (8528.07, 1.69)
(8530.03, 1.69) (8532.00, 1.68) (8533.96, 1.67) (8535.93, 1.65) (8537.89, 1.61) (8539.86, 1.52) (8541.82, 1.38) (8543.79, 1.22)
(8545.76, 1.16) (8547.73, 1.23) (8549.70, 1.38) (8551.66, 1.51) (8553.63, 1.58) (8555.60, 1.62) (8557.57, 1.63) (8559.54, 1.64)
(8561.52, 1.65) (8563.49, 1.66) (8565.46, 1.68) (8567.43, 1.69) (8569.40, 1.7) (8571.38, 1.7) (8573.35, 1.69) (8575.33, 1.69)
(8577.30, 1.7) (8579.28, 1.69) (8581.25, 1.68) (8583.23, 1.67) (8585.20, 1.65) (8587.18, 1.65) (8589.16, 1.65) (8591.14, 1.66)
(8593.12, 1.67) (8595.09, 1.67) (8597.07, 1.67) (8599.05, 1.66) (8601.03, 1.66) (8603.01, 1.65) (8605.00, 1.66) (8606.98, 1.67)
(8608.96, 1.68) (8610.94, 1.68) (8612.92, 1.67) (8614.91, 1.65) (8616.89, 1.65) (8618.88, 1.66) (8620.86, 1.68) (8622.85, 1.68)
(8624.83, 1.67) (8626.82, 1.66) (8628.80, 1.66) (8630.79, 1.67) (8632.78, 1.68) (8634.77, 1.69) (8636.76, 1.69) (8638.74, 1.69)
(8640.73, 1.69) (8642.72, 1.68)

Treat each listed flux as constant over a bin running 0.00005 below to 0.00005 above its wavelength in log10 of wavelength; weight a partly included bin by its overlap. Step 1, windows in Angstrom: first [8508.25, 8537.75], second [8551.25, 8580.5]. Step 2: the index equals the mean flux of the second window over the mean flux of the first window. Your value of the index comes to 1.01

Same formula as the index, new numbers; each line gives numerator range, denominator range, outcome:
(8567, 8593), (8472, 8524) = 1.03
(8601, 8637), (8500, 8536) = 1.03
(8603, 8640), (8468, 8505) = 1.02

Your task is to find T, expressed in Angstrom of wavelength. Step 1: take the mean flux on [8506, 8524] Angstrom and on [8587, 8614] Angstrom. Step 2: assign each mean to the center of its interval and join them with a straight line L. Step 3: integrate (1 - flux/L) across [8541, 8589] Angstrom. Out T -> 2.0 Angstrom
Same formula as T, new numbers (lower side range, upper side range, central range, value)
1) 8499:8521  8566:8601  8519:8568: 1.5 Angstrom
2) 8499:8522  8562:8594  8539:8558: 2.5 Angstrom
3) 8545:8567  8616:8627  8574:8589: -0.9 Angstrom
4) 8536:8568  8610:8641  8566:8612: -2.3 Angstrom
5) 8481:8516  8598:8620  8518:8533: -0.4 Angstrom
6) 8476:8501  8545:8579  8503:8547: 1.4 Angstrom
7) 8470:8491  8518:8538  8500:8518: 1.1 Angstrom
